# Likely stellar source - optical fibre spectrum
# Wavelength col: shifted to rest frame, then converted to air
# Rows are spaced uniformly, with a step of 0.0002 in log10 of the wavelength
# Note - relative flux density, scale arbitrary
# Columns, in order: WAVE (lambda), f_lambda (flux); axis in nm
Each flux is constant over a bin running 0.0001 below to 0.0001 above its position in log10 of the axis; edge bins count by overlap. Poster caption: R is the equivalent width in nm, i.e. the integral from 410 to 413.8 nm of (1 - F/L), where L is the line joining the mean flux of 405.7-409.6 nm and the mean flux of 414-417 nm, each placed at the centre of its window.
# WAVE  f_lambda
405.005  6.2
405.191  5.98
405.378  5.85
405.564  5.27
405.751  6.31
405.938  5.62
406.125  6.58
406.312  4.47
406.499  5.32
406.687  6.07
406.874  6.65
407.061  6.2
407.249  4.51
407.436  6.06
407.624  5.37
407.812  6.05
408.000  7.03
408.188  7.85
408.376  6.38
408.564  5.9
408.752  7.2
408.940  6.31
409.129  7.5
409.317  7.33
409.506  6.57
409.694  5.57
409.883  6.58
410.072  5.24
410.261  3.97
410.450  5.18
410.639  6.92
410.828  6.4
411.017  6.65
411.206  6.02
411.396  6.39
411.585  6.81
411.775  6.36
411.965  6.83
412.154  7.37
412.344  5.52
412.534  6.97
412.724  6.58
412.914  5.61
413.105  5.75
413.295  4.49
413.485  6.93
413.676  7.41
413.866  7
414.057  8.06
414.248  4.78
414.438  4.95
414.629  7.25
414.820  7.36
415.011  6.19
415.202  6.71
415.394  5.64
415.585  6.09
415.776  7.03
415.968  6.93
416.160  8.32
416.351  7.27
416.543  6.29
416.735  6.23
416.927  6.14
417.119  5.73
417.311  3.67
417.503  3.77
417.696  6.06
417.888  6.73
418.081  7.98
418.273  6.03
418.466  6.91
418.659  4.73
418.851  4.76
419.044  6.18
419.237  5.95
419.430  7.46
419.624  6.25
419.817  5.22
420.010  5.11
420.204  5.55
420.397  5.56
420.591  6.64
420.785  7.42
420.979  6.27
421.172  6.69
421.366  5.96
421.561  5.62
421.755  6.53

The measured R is 0.14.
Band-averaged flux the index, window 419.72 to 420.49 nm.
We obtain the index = 5.36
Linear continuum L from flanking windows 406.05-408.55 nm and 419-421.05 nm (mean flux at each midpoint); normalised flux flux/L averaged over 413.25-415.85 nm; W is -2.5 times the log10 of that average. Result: -0.06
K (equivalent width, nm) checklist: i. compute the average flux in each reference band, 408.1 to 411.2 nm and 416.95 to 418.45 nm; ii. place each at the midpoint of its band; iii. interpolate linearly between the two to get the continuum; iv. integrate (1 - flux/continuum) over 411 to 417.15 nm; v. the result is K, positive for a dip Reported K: -0.45 nm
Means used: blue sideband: 6.34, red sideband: 5.8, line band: 6.48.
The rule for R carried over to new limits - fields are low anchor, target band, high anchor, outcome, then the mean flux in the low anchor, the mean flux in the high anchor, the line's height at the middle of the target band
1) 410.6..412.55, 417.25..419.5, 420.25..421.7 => 0.173 nm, 6.54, 6.29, 6.36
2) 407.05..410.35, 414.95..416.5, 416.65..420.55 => -0.221 nm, 6.2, 5.81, 5.93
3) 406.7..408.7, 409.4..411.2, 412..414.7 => 0.103 nm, 6.22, 6.34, 6.27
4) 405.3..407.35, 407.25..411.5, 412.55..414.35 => -0.204 nm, 5.72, 6.32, 5.97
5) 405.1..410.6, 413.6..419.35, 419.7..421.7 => -0.233 nm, 6.04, 6.02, 6.03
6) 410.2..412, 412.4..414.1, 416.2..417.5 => -0.117 nm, 6.17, 5.84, 6.05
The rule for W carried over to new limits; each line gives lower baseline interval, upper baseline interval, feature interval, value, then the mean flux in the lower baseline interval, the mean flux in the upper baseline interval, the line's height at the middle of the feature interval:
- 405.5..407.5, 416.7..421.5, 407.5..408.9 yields -0.13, 5.73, 5.95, 5.76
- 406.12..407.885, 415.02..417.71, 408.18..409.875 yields -0.16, 5.68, 6.14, 5.78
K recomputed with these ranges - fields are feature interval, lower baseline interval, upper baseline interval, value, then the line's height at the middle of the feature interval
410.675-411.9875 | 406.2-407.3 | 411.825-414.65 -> -0.08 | 6.12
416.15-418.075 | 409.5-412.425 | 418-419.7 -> 0.06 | 6.21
